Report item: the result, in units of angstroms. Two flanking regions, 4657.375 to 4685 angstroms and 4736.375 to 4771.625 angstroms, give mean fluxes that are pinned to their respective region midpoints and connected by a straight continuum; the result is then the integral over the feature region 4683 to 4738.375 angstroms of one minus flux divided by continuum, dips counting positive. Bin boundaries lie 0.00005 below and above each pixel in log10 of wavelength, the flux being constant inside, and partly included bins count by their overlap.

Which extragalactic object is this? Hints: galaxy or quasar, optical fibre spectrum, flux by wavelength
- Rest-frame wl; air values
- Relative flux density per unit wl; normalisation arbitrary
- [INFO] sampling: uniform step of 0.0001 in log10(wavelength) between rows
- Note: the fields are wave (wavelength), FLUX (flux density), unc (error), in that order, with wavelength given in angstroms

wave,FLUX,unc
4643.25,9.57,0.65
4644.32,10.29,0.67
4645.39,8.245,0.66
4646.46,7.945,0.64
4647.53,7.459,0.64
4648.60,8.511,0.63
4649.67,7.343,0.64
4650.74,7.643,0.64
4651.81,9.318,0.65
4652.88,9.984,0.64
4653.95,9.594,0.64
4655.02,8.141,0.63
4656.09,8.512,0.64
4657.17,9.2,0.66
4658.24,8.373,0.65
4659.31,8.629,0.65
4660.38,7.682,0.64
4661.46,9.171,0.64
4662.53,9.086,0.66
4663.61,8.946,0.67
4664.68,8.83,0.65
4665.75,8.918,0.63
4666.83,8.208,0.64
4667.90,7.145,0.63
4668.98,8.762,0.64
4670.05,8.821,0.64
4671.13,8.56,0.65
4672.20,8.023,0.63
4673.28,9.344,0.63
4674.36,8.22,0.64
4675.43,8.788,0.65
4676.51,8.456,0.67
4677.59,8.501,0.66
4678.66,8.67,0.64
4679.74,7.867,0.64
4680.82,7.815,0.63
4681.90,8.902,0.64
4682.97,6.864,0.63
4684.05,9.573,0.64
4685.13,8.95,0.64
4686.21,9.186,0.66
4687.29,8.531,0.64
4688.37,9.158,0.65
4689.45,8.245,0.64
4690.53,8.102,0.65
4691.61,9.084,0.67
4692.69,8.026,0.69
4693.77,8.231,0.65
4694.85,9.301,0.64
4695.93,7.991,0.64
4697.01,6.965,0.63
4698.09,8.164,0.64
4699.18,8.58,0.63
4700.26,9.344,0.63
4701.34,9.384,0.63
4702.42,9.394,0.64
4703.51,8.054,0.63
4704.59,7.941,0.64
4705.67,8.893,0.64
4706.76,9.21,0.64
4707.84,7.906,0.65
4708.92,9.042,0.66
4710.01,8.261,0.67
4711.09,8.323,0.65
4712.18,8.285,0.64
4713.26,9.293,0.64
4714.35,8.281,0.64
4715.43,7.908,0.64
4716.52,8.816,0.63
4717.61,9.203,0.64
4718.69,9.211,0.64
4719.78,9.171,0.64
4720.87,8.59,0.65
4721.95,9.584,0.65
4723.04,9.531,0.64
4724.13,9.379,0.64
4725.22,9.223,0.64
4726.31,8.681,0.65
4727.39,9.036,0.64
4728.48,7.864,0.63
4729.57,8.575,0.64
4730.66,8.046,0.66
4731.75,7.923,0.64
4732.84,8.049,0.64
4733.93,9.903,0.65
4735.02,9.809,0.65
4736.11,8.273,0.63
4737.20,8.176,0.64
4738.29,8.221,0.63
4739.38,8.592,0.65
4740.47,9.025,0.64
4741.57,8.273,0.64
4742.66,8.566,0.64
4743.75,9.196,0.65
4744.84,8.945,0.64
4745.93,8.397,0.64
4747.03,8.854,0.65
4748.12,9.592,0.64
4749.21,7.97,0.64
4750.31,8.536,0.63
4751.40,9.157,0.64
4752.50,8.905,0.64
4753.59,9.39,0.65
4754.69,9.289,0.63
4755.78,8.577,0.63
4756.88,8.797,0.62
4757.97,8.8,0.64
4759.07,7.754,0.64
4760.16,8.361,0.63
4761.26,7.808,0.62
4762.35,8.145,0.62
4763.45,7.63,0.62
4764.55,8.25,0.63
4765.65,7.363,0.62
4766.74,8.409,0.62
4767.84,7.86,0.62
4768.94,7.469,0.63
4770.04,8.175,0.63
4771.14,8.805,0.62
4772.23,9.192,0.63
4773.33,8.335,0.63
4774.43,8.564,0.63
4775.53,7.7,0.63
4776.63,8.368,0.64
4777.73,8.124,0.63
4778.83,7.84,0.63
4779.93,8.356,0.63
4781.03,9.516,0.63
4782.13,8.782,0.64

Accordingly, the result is -1.2 angstroms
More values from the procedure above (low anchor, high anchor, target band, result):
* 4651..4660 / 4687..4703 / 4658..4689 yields 0.71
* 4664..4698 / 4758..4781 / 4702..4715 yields -0.30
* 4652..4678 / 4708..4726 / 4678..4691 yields 0.37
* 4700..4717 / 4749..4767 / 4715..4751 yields -0.98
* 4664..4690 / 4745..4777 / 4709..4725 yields -0.72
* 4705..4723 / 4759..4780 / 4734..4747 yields -0.41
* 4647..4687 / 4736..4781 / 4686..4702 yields -0.06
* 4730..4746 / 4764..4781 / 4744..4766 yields -0.28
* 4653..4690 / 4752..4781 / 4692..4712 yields 0.03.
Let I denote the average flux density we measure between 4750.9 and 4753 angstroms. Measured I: 9.01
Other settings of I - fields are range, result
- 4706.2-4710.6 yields 8.6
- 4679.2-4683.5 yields 7.87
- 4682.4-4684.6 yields 8.25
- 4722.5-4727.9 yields 9.17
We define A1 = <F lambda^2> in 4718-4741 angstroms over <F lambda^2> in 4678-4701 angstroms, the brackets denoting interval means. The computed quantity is 1.1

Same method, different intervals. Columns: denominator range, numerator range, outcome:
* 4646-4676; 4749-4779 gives 1.02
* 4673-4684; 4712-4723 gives 1.08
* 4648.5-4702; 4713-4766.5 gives 1.04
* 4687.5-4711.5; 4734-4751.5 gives 1.04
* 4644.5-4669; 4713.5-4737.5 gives 1.06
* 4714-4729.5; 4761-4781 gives 0.94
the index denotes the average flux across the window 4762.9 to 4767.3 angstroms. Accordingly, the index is 7.91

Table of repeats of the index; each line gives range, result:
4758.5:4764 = 7.94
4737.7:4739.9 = 8.41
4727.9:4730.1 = 8.22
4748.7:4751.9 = 8.55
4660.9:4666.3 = 8.97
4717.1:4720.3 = 9.2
